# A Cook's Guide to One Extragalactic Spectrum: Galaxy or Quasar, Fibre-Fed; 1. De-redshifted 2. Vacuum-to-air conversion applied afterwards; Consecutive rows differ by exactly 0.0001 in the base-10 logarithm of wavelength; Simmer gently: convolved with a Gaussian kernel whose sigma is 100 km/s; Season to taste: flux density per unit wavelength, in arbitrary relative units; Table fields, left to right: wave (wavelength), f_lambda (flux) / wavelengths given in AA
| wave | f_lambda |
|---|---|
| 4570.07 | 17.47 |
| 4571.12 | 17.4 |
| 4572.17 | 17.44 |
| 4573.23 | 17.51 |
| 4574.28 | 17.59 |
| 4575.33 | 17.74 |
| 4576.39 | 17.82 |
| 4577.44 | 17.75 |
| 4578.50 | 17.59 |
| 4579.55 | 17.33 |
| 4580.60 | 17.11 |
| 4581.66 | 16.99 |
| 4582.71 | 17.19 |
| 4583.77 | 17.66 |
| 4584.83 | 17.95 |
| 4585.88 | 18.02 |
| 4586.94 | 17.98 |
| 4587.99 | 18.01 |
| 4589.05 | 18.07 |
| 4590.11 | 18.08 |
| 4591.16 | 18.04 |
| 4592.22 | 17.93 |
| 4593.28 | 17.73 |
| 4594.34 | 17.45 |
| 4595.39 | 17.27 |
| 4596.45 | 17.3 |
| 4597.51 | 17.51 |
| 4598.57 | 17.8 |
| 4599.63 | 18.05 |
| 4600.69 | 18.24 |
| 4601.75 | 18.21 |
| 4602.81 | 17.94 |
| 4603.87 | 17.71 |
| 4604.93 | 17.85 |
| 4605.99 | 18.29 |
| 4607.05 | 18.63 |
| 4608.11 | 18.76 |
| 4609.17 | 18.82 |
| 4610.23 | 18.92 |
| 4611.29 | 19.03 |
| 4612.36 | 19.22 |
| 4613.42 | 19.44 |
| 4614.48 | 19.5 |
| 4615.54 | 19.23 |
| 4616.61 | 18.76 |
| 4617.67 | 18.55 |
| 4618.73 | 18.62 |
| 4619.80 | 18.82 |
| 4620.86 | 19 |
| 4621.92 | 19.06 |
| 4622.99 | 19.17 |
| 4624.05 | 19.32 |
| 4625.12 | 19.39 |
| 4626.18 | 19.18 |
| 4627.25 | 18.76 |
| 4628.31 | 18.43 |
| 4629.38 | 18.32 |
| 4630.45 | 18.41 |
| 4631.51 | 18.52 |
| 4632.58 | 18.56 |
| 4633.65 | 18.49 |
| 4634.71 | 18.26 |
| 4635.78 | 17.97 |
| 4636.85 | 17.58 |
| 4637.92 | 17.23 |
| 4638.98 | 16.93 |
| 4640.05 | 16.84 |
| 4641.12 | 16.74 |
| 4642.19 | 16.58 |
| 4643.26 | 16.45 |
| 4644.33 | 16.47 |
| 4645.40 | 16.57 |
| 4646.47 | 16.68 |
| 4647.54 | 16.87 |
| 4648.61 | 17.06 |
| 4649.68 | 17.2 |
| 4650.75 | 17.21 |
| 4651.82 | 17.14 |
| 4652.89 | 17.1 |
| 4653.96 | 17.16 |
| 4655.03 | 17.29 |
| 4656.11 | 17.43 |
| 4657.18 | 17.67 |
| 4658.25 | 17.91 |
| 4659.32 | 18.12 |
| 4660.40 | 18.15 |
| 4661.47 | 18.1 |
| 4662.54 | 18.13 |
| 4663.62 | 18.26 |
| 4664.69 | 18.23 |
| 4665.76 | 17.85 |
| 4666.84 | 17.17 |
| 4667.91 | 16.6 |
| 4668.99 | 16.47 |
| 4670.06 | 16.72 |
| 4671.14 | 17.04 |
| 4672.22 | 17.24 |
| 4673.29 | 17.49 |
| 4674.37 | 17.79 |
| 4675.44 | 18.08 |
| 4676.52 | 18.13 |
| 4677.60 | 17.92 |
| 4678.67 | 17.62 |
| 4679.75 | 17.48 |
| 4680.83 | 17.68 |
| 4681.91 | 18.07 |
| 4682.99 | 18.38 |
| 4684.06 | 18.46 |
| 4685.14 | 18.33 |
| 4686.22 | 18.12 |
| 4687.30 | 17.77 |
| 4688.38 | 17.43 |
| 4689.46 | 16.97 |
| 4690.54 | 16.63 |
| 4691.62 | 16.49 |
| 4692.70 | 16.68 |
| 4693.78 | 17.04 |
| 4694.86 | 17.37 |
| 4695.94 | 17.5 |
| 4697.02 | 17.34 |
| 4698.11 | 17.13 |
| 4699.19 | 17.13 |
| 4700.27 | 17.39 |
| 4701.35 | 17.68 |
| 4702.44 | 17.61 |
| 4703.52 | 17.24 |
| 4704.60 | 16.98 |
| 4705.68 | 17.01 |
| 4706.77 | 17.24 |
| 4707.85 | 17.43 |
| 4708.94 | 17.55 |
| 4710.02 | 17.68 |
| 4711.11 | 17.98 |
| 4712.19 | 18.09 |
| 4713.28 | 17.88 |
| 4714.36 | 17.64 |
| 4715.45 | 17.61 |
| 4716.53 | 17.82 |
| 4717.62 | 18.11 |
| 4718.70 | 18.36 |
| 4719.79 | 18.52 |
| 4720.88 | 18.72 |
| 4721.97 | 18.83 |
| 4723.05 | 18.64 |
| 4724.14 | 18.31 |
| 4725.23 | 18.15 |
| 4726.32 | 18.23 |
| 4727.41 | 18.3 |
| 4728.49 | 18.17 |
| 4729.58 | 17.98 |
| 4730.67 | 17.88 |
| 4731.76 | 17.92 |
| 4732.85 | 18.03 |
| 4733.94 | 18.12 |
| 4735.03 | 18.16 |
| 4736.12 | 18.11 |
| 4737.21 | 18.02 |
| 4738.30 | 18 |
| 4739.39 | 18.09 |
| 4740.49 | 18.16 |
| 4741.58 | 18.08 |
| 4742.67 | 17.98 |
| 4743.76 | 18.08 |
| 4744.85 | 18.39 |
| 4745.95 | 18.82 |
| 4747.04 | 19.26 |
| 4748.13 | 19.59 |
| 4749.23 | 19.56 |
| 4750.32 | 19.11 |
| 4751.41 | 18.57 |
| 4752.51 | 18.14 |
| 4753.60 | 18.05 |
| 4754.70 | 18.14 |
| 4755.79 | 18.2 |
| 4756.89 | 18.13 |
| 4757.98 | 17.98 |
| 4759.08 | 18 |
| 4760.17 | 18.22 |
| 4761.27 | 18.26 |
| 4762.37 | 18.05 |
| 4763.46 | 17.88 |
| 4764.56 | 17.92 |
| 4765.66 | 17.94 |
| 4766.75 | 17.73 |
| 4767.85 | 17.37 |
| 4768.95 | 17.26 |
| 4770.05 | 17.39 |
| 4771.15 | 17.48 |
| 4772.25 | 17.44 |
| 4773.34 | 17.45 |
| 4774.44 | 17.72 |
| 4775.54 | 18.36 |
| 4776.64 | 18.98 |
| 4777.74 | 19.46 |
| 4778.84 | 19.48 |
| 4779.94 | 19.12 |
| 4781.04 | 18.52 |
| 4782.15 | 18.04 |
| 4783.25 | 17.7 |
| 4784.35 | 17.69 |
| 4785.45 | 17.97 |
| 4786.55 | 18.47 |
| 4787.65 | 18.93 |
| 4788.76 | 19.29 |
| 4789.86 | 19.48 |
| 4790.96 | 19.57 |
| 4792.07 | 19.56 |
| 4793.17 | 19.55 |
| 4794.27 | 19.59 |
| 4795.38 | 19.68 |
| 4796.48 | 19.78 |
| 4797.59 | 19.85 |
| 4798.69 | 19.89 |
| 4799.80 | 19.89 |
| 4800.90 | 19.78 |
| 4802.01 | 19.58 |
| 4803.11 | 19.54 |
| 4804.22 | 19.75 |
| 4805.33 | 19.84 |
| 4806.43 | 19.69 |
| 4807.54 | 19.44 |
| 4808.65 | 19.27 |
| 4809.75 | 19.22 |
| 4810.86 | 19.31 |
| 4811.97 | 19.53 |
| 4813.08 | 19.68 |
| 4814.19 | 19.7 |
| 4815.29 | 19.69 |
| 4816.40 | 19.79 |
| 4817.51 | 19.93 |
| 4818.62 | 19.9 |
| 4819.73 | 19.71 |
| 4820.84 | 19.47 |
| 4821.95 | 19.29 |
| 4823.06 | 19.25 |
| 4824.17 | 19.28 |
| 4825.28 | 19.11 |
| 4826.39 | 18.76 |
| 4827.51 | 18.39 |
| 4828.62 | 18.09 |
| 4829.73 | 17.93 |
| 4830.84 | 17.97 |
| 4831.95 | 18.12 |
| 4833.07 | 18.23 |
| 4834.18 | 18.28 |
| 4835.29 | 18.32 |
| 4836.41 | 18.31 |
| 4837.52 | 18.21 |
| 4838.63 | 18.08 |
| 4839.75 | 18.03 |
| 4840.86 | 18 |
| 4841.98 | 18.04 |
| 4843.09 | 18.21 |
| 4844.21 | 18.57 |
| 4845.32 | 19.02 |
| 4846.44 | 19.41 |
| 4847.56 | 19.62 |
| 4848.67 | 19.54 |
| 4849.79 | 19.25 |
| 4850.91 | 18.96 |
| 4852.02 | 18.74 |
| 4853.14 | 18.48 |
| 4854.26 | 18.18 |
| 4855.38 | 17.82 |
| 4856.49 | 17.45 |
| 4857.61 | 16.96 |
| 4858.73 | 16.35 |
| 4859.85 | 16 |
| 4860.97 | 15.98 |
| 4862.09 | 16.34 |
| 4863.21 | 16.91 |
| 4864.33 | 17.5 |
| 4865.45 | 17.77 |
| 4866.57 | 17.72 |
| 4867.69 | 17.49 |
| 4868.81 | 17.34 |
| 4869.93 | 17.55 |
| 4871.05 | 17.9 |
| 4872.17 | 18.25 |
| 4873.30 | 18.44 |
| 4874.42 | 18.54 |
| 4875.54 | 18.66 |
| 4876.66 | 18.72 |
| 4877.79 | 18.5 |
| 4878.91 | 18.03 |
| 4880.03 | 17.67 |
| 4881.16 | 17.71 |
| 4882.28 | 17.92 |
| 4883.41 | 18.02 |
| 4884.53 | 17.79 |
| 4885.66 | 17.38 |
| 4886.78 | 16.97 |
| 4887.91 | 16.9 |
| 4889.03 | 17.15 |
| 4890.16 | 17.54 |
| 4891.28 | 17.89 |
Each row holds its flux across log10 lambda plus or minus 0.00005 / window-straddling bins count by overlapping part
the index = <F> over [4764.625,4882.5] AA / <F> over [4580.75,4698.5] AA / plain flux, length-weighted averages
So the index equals 1.0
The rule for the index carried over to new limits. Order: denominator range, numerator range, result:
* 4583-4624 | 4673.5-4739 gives 0.97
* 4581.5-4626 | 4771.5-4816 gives 1.04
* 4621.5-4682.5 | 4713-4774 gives 1.03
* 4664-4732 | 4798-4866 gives 1.06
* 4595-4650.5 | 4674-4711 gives 0.97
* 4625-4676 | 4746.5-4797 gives 1.05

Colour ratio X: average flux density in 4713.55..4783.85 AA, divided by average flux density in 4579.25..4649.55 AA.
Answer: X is 1.01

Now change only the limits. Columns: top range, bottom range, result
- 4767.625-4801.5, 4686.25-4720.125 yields 1.07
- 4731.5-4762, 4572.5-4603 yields 1.03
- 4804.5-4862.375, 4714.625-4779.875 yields 1.02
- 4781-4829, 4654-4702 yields 1.10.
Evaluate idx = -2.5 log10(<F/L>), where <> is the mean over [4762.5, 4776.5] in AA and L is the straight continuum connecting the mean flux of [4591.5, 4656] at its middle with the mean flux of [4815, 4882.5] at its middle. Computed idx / 0.028 mag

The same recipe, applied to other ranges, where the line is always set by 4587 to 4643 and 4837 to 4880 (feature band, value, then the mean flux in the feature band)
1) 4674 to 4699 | 0.04 mag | 17.6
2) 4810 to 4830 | -0.07 mag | 19.3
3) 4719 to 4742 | 0.00 mag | 18.2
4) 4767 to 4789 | 0.00 mag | 18.2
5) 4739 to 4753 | -0.03 mag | 18.6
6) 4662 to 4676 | 0.05 mag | 17.5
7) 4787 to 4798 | -0.08 mag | 19.5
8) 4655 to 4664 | 0.02 mag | 17.9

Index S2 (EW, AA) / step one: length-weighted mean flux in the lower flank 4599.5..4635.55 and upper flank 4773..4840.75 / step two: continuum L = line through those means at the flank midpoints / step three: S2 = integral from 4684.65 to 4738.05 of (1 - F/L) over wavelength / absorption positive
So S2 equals 3.2 AA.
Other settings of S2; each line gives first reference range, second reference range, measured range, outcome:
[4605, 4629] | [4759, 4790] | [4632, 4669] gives 2.7 AA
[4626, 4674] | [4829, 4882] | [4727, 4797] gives -2.3 AA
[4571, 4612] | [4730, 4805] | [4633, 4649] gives 0.8 AA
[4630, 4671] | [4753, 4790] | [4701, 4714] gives 0.2 AA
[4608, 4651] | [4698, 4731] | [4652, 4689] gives 0.7 AA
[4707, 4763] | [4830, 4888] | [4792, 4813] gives -1.8 AA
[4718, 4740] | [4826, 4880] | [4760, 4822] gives -2.7 AA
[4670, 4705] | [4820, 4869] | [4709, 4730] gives -0.6 AA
